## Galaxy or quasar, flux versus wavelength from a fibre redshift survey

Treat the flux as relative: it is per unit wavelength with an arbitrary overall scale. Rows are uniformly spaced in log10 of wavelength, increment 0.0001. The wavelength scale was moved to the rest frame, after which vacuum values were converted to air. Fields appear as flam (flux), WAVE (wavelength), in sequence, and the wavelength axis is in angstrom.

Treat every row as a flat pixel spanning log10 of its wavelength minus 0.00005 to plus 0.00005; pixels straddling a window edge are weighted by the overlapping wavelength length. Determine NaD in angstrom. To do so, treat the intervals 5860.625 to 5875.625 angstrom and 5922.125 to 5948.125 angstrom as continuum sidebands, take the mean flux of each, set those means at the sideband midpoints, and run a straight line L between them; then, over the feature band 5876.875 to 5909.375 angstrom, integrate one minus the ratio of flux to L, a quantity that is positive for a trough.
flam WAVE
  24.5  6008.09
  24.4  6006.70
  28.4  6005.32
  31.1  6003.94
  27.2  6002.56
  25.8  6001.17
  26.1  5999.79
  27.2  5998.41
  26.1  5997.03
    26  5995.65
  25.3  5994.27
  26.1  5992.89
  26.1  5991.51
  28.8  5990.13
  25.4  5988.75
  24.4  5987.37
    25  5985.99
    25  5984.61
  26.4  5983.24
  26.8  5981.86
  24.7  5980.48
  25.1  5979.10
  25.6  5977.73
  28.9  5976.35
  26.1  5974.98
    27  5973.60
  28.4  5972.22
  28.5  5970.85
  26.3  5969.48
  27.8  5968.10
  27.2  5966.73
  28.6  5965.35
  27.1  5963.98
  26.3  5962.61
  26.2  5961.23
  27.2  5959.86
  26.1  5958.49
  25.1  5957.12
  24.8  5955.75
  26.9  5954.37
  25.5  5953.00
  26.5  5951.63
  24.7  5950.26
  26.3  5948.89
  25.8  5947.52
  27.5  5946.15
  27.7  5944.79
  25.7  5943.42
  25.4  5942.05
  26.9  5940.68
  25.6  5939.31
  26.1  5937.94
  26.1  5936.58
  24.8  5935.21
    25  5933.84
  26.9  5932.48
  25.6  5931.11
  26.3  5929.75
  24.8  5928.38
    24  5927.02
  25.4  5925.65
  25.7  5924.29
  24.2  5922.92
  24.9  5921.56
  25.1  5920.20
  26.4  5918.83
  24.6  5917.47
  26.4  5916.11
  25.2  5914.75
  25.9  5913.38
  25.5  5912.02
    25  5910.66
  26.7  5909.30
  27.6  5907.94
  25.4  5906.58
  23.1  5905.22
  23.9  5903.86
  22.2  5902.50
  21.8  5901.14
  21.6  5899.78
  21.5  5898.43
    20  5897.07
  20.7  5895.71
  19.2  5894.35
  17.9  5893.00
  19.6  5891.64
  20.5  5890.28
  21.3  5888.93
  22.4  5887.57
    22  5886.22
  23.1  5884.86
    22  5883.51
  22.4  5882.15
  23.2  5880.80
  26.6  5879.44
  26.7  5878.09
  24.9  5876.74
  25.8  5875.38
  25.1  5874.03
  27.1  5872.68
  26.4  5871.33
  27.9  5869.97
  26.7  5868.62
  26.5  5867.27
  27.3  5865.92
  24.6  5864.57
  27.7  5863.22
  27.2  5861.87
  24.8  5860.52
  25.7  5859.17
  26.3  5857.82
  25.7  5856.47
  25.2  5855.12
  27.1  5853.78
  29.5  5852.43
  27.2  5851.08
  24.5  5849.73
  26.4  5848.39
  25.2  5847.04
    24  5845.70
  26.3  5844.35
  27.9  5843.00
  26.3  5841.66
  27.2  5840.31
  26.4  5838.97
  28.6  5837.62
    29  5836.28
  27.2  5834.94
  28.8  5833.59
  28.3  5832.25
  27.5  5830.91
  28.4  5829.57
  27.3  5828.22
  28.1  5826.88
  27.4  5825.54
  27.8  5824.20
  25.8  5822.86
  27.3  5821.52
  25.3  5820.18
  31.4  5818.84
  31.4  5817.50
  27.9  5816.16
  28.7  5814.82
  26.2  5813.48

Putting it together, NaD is 4.6 angstrom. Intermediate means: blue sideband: 26.5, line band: 22.5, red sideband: 25.8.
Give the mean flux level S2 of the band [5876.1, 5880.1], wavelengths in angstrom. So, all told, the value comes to 26.1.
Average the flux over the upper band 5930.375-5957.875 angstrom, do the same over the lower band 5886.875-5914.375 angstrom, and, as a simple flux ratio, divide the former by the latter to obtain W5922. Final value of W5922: 1.15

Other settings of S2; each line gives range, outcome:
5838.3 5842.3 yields 26.6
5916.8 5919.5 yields 25.5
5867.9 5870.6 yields 27.3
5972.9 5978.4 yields 26.9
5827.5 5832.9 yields 27.9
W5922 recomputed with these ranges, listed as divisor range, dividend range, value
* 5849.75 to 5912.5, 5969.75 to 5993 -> 1.08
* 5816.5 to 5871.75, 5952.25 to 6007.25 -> 0.98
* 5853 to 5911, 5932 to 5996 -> 1.09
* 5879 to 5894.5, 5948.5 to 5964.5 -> 1.20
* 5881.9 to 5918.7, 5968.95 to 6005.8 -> 1.16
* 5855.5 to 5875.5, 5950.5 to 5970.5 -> 1.01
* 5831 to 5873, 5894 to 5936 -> 0.91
